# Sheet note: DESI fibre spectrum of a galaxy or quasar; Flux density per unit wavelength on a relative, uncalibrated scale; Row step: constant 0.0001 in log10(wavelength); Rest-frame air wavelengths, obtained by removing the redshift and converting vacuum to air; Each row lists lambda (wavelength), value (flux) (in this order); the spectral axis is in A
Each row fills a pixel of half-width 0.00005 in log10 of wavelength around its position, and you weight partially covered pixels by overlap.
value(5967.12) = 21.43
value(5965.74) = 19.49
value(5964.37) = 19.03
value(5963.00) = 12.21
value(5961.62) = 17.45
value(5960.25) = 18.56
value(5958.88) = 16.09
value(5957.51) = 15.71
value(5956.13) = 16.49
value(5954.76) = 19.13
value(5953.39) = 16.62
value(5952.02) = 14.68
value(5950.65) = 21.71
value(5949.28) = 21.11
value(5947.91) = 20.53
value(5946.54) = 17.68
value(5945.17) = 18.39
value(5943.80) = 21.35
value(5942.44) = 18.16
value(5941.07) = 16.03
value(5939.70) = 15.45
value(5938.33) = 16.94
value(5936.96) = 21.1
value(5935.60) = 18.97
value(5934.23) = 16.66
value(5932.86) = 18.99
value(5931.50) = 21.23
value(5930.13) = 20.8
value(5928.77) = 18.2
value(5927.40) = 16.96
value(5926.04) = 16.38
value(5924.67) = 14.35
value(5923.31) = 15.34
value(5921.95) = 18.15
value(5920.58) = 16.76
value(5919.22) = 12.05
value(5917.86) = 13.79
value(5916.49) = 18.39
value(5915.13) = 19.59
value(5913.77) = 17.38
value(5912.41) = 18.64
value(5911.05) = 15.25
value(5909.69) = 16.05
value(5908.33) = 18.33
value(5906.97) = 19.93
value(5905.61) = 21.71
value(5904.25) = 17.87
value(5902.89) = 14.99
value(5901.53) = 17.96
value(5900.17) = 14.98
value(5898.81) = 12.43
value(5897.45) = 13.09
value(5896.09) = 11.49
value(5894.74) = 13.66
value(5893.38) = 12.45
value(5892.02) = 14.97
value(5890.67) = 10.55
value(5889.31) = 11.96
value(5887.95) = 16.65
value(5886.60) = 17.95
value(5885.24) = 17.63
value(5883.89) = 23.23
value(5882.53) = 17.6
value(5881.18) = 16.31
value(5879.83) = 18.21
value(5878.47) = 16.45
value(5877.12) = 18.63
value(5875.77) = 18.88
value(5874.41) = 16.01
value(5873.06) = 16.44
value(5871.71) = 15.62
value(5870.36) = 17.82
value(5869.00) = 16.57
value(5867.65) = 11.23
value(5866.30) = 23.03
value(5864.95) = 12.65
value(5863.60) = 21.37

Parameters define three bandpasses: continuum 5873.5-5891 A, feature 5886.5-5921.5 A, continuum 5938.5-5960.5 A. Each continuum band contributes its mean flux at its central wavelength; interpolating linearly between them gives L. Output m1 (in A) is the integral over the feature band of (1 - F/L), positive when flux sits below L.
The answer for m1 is 3.3 A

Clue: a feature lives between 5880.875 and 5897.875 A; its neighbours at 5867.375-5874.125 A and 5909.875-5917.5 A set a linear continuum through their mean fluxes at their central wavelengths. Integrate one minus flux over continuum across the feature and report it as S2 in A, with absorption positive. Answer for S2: 1.4 A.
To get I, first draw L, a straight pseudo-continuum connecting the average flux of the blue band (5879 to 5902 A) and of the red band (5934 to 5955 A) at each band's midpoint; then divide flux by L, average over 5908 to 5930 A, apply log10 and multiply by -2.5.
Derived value 0.02 mag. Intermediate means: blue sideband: 15.3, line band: 16.7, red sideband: 18.4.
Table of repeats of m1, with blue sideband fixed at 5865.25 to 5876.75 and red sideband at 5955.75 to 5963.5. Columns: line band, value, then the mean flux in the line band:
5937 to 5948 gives -1.24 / 18.1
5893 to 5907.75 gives 0.91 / 15.6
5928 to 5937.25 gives -1.68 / 19.3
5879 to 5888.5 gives -0.83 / 18.2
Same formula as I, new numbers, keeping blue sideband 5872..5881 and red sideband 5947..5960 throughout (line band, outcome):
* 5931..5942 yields -0.02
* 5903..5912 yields -0.03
